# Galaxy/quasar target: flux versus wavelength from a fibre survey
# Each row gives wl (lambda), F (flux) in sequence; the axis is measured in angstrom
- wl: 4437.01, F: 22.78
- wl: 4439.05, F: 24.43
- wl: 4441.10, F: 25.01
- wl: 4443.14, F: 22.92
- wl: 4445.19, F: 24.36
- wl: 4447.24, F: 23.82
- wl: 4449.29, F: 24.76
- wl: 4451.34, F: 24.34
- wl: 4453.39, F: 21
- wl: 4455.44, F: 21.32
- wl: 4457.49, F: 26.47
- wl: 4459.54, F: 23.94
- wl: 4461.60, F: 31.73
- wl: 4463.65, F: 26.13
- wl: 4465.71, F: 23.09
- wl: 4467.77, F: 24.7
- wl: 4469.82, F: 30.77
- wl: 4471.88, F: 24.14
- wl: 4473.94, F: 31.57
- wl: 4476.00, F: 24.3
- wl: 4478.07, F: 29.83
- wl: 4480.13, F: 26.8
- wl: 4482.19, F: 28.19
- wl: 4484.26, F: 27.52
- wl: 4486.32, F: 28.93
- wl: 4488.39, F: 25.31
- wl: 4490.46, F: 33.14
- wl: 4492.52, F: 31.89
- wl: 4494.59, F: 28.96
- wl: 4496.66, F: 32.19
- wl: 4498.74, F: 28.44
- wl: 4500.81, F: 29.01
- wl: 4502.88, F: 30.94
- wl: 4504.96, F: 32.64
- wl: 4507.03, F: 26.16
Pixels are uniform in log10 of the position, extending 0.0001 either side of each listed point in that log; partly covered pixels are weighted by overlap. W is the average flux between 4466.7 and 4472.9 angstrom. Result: 26.5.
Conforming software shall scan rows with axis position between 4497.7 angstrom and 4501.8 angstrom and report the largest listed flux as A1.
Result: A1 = 29.01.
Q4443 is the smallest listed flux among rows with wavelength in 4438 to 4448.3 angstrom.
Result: 22.92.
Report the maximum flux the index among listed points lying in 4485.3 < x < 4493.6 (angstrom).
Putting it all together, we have 33.14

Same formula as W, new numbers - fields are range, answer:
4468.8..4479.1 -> 28.1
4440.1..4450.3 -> 24.2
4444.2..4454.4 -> 23.6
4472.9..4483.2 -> 28.1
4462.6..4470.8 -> 26.2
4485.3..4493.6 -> 29.8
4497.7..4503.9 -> 29.5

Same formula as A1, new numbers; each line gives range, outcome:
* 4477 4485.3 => 29.83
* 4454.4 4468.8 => 31.73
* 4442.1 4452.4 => 24.76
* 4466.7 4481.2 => 31.57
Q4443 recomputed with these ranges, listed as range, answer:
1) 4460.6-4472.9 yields 23.09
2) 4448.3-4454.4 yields 21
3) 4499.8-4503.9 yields 29.01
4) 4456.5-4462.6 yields 23.94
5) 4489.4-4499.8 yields 28.44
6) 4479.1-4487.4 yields 26.8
